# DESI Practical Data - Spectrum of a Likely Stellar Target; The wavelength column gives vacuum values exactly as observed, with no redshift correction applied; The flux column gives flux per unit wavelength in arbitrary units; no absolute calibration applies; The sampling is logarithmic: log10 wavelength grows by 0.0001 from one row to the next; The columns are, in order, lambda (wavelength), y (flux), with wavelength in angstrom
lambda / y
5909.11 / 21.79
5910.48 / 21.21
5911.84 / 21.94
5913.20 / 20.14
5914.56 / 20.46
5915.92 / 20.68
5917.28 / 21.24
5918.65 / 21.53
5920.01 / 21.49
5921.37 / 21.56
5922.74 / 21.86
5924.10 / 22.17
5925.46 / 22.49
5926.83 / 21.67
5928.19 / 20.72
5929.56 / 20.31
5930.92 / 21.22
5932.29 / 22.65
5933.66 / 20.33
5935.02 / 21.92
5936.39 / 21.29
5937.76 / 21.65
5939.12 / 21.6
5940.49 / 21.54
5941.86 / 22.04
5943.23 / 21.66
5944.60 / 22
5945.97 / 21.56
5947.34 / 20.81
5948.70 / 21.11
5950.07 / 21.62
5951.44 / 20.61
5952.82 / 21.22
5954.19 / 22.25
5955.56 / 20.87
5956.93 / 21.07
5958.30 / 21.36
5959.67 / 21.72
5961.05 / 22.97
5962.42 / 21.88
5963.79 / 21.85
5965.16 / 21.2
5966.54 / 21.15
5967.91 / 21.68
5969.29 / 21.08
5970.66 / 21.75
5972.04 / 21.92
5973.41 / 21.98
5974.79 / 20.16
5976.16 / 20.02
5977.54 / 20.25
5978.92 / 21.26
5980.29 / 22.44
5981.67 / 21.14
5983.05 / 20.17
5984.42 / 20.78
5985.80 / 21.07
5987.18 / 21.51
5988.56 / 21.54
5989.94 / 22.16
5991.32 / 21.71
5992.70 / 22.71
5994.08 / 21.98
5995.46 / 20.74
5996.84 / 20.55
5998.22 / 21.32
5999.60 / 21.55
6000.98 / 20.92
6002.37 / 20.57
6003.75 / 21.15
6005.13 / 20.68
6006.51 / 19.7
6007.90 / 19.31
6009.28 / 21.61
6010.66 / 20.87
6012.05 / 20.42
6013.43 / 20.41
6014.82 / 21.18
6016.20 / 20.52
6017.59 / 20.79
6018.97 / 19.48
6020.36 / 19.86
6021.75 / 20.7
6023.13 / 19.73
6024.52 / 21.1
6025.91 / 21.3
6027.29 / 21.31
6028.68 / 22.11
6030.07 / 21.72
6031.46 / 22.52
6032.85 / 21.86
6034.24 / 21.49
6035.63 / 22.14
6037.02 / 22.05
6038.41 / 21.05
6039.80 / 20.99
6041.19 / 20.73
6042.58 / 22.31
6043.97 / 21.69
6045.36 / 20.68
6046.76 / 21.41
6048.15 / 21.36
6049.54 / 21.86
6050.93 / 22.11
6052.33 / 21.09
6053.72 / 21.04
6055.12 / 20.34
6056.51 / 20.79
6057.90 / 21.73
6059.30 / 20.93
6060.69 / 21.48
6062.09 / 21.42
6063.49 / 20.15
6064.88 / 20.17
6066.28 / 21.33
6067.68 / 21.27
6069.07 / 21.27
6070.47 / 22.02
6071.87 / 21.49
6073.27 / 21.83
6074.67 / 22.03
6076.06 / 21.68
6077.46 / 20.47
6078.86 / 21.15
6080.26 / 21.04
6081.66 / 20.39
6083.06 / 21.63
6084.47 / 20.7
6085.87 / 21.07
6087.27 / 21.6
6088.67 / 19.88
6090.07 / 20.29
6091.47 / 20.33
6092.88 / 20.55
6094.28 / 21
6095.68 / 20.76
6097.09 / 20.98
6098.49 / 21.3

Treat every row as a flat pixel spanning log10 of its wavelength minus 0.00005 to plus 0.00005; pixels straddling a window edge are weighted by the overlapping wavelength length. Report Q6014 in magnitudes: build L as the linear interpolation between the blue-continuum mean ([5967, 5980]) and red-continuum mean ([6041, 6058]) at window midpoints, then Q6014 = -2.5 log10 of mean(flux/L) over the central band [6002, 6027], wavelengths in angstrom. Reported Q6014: 0.04 mag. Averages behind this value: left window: 21.2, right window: 21.3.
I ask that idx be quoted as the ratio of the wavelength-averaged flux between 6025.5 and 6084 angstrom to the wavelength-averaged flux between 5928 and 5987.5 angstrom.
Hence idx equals 1.0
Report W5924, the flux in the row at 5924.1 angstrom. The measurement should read 22.17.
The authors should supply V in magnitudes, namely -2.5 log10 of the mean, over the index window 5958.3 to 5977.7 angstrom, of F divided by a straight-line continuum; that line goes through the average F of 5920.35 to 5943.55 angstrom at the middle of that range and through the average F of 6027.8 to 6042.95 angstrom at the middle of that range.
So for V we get 0.01 mag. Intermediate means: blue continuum 21.6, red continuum 21.7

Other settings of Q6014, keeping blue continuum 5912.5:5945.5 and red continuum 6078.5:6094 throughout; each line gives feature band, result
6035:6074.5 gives -0.02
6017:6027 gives 0.03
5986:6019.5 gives 0.01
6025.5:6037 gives -0.04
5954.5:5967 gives -0.02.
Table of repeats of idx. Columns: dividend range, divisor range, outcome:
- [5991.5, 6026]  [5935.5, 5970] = 0.97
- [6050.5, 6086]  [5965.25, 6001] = 0.99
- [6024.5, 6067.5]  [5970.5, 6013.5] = 1.01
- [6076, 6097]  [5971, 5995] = 0.98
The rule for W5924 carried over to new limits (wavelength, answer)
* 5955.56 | 20.87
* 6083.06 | 21.63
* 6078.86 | 21.15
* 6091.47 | 20.33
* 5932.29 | 22.65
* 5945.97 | 21.56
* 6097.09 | 20.98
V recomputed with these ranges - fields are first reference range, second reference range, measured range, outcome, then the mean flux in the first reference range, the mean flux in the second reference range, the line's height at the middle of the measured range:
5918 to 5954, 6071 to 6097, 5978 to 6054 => 0.00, 21.5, 21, 21.2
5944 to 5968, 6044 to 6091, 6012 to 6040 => 0.01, 21.5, 21.1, 21.3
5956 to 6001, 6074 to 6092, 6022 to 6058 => -0.01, 21.4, 21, 21.1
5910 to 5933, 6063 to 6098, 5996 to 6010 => 0.02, 21.4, 21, 21.2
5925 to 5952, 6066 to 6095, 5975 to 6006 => 0.01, 21.4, 21.1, 21.3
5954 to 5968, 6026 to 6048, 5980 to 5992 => 0.01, 21.6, 21.6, 21.6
